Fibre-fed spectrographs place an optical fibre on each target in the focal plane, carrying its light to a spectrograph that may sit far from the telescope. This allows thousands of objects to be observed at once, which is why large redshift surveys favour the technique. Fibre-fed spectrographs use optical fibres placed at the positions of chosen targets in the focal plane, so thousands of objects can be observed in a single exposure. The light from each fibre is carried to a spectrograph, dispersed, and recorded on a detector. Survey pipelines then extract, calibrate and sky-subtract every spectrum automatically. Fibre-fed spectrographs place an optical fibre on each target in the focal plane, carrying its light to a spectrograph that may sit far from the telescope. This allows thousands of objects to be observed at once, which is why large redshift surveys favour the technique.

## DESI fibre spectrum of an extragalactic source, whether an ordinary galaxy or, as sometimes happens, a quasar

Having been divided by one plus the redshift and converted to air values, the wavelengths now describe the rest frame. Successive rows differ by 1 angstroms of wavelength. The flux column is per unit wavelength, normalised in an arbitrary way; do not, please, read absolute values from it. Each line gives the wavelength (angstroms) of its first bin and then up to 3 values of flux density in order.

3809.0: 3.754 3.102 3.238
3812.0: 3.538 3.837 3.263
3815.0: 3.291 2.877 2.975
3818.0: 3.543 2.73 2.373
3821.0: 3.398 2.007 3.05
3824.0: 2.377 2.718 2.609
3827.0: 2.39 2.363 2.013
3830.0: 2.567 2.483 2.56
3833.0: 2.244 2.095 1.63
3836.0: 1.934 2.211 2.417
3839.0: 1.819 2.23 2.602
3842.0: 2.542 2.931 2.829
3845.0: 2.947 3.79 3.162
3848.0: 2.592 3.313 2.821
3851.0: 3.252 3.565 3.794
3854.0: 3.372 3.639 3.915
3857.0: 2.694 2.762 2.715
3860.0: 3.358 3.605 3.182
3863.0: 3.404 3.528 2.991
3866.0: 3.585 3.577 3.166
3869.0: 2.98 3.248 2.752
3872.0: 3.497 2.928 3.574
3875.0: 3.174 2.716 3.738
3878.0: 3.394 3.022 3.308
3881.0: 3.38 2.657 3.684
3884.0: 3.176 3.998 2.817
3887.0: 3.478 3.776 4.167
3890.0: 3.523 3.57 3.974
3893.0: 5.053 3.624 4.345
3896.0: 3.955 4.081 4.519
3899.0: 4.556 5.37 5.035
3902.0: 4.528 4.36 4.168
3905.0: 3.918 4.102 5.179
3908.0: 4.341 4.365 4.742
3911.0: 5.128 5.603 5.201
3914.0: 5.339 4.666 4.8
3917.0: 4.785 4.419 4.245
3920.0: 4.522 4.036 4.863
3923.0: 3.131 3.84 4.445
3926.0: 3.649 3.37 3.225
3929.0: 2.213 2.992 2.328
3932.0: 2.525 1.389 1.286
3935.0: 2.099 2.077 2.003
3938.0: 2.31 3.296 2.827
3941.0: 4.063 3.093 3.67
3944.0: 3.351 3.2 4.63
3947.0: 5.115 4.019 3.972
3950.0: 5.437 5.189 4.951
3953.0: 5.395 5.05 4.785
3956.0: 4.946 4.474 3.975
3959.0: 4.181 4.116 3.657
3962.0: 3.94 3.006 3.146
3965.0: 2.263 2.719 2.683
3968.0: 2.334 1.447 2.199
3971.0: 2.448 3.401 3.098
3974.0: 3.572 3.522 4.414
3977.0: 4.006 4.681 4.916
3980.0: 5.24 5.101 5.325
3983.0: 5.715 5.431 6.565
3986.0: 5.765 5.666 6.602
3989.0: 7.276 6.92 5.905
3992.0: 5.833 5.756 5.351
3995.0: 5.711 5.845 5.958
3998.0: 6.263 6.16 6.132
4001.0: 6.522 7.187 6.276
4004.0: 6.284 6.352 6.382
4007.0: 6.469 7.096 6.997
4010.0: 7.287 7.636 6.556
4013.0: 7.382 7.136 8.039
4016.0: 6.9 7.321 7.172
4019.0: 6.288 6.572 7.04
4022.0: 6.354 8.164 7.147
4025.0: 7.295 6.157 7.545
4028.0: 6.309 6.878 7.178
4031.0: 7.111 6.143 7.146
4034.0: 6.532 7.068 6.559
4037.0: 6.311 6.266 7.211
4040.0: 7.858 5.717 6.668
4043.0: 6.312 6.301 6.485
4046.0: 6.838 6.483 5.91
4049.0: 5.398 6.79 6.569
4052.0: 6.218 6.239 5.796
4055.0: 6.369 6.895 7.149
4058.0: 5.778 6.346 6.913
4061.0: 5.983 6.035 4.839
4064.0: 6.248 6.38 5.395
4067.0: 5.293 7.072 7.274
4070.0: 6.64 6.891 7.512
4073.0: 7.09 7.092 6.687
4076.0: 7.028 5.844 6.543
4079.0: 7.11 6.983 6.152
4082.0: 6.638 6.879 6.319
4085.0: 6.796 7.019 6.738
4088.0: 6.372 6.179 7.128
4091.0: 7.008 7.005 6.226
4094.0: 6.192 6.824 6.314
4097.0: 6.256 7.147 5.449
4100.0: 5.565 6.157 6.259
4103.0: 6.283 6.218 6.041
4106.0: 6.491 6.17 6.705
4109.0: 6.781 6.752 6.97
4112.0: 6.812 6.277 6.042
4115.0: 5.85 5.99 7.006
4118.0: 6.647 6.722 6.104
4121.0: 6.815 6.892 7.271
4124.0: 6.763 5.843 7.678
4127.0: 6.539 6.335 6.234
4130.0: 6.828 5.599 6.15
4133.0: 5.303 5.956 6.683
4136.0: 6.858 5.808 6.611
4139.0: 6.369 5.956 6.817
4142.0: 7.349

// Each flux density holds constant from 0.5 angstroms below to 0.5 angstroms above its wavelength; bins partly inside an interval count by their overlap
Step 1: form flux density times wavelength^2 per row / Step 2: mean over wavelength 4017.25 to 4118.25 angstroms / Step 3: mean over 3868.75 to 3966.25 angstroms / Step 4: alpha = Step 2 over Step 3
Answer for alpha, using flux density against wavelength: 1.85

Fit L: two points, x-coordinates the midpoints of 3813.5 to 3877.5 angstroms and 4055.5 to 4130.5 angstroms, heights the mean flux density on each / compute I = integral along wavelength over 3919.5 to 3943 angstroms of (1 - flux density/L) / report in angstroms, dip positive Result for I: 6.3 angstroms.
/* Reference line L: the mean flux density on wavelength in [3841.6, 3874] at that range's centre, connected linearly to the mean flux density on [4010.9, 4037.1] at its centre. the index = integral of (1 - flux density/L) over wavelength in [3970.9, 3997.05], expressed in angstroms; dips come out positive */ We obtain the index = 3.7 angstroms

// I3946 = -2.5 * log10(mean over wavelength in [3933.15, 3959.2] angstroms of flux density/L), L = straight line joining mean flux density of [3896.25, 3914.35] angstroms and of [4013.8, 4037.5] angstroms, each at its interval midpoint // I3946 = 0.40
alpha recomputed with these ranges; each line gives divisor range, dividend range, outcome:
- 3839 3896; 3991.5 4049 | 2.17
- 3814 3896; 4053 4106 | 2.36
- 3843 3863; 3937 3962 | 1.34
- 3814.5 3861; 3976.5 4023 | 2.47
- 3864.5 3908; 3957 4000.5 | 1.29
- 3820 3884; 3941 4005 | 1.71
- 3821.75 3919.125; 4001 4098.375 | 2.10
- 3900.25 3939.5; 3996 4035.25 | 1.88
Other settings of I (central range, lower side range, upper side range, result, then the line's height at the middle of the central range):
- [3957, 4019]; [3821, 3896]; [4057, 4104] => -2.16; 5.06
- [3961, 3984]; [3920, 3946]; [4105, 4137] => 1.03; 3.79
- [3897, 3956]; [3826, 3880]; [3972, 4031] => 6.44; 4.55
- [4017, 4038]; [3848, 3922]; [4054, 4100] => -3.70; 5.82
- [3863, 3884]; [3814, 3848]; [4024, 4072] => 0.74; 3.37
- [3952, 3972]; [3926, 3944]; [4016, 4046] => 1.10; 3.84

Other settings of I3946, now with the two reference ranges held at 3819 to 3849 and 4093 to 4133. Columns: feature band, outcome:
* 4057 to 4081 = -0.12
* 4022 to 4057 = -0.23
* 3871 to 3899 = -0.11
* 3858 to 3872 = -0.09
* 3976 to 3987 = -0.15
